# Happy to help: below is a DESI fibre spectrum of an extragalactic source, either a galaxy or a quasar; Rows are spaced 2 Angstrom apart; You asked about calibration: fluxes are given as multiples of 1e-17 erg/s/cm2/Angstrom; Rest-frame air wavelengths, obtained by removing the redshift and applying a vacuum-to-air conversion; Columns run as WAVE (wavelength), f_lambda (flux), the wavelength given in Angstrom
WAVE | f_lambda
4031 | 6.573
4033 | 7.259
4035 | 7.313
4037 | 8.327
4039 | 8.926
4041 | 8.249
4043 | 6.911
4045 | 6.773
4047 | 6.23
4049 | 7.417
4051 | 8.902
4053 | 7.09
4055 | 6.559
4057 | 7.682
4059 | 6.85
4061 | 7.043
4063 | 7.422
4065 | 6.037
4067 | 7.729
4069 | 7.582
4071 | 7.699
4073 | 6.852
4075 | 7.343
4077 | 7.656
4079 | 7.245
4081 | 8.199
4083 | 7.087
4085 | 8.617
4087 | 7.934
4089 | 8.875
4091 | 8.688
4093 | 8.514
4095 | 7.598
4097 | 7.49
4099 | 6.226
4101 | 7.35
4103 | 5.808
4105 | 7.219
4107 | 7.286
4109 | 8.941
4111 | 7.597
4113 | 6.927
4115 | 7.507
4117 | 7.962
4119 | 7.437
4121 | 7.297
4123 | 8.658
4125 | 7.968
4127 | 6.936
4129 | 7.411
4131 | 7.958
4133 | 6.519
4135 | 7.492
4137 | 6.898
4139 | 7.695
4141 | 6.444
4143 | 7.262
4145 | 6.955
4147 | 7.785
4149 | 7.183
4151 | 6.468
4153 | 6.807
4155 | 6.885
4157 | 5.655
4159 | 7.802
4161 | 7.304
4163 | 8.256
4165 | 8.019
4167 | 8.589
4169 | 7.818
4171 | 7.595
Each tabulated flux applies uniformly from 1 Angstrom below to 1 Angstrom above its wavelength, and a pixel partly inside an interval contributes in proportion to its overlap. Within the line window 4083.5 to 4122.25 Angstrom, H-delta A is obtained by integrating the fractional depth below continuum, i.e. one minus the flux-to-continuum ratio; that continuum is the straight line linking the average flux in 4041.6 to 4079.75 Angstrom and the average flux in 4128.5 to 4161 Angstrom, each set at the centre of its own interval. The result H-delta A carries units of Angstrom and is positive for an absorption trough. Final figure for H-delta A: -2.7 Angstrom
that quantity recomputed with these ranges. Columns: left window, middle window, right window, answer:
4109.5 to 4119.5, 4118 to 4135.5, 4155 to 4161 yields -0.4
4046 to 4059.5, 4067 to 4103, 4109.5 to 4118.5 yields -1.1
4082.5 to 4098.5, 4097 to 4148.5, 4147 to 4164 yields 1.6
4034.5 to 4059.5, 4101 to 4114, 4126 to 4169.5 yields 0.1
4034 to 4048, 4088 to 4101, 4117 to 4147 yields -0.7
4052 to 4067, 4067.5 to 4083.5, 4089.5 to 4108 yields -0.7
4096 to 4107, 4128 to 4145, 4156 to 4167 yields 0.1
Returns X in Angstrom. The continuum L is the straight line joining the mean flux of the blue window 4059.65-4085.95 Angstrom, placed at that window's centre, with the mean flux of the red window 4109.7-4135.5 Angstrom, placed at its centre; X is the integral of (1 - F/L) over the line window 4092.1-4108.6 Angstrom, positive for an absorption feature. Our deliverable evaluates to 0.5 Angstrom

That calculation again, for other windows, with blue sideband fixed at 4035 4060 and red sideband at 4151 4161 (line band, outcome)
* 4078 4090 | -1.22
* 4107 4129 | -2.01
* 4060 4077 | 0.26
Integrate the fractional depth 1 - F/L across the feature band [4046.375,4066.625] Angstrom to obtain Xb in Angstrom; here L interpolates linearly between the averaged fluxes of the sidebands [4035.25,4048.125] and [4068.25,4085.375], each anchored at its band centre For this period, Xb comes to 1.1 Angstrom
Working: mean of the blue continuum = 7.55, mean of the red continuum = 7.55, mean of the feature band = 7.16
